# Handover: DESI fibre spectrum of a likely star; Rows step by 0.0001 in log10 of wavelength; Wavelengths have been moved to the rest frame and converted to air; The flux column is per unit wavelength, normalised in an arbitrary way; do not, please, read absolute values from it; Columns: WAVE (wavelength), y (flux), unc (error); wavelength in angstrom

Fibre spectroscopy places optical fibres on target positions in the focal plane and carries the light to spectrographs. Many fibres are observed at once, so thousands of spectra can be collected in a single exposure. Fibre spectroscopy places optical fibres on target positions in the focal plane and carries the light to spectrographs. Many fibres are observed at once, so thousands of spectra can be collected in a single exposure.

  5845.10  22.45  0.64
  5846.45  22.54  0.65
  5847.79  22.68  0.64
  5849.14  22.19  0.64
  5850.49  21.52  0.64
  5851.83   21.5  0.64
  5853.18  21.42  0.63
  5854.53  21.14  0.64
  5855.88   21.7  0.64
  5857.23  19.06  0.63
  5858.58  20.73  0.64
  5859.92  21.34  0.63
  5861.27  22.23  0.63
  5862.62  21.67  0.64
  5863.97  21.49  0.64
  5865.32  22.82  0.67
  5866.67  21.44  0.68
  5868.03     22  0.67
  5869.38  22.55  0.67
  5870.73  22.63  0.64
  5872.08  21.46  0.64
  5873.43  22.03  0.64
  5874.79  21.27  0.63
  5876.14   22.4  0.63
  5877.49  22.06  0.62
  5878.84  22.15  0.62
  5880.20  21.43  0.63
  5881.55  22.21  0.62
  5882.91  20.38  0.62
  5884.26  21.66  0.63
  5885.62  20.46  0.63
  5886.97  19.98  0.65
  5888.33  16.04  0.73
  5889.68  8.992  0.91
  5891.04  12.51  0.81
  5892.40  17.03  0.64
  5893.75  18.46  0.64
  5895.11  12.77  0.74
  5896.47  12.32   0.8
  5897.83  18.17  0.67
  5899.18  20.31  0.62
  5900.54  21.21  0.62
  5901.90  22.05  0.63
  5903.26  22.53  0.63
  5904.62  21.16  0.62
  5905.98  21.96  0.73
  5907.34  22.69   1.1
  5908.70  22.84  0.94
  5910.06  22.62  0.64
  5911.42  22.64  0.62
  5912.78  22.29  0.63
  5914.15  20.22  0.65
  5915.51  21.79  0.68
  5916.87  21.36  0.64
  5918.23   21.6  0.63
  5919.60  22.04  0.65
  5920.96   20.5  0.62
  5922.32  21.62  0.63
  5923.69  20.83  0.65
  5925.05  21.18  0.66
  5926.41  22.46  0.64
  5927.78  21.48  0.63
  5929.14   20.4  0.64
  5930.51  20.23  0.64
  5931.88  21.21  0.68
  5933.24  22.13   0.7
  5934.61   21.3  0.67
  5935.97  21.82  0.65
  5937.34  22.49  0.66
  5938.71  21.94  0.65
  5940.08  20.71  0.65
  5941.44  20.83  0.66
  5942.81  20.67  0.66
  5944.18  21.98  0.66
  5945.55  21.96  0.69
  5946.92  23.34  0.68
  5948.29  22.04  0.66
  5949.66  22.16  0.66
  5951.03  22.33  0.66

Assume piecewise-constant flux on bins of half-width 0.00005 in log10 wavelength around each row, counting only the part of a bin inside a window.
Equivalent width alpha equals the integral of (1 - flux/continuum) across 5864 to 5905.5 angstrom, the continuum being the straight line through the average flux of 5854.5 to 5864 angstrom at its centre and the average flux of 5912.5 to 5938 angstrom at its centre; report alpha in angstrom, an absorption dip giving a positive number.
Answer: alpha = 2.9 angstrom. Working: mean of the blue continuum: 21.2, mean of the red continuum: 21.4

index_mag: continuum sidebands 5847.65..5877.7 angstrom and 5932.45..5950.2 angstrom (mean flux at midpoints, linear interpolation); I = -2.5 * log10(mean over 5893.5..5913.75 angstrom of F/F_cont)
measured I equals 0.07 mag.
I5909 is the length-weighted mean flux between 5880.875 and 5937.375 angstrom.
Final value 20.2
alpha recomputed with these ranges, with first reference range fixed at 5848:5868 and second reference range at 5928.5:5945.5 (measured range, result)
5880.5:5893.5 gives 2.2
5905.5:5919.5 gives -0.4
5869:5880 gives -0.3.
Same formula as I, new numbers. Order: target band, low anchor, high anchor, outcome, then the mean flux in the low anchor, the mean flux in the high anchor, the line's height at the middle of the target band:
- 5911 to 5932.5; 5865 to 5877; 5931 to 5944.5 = 0.01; 22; 21.5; 21.6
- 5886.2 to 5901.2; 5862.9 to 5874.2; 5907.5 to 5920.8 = 0.33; 22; 21.9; 22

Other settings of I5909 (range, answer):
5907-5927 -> 21.8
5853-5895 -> 20.3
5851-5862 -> 21.2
